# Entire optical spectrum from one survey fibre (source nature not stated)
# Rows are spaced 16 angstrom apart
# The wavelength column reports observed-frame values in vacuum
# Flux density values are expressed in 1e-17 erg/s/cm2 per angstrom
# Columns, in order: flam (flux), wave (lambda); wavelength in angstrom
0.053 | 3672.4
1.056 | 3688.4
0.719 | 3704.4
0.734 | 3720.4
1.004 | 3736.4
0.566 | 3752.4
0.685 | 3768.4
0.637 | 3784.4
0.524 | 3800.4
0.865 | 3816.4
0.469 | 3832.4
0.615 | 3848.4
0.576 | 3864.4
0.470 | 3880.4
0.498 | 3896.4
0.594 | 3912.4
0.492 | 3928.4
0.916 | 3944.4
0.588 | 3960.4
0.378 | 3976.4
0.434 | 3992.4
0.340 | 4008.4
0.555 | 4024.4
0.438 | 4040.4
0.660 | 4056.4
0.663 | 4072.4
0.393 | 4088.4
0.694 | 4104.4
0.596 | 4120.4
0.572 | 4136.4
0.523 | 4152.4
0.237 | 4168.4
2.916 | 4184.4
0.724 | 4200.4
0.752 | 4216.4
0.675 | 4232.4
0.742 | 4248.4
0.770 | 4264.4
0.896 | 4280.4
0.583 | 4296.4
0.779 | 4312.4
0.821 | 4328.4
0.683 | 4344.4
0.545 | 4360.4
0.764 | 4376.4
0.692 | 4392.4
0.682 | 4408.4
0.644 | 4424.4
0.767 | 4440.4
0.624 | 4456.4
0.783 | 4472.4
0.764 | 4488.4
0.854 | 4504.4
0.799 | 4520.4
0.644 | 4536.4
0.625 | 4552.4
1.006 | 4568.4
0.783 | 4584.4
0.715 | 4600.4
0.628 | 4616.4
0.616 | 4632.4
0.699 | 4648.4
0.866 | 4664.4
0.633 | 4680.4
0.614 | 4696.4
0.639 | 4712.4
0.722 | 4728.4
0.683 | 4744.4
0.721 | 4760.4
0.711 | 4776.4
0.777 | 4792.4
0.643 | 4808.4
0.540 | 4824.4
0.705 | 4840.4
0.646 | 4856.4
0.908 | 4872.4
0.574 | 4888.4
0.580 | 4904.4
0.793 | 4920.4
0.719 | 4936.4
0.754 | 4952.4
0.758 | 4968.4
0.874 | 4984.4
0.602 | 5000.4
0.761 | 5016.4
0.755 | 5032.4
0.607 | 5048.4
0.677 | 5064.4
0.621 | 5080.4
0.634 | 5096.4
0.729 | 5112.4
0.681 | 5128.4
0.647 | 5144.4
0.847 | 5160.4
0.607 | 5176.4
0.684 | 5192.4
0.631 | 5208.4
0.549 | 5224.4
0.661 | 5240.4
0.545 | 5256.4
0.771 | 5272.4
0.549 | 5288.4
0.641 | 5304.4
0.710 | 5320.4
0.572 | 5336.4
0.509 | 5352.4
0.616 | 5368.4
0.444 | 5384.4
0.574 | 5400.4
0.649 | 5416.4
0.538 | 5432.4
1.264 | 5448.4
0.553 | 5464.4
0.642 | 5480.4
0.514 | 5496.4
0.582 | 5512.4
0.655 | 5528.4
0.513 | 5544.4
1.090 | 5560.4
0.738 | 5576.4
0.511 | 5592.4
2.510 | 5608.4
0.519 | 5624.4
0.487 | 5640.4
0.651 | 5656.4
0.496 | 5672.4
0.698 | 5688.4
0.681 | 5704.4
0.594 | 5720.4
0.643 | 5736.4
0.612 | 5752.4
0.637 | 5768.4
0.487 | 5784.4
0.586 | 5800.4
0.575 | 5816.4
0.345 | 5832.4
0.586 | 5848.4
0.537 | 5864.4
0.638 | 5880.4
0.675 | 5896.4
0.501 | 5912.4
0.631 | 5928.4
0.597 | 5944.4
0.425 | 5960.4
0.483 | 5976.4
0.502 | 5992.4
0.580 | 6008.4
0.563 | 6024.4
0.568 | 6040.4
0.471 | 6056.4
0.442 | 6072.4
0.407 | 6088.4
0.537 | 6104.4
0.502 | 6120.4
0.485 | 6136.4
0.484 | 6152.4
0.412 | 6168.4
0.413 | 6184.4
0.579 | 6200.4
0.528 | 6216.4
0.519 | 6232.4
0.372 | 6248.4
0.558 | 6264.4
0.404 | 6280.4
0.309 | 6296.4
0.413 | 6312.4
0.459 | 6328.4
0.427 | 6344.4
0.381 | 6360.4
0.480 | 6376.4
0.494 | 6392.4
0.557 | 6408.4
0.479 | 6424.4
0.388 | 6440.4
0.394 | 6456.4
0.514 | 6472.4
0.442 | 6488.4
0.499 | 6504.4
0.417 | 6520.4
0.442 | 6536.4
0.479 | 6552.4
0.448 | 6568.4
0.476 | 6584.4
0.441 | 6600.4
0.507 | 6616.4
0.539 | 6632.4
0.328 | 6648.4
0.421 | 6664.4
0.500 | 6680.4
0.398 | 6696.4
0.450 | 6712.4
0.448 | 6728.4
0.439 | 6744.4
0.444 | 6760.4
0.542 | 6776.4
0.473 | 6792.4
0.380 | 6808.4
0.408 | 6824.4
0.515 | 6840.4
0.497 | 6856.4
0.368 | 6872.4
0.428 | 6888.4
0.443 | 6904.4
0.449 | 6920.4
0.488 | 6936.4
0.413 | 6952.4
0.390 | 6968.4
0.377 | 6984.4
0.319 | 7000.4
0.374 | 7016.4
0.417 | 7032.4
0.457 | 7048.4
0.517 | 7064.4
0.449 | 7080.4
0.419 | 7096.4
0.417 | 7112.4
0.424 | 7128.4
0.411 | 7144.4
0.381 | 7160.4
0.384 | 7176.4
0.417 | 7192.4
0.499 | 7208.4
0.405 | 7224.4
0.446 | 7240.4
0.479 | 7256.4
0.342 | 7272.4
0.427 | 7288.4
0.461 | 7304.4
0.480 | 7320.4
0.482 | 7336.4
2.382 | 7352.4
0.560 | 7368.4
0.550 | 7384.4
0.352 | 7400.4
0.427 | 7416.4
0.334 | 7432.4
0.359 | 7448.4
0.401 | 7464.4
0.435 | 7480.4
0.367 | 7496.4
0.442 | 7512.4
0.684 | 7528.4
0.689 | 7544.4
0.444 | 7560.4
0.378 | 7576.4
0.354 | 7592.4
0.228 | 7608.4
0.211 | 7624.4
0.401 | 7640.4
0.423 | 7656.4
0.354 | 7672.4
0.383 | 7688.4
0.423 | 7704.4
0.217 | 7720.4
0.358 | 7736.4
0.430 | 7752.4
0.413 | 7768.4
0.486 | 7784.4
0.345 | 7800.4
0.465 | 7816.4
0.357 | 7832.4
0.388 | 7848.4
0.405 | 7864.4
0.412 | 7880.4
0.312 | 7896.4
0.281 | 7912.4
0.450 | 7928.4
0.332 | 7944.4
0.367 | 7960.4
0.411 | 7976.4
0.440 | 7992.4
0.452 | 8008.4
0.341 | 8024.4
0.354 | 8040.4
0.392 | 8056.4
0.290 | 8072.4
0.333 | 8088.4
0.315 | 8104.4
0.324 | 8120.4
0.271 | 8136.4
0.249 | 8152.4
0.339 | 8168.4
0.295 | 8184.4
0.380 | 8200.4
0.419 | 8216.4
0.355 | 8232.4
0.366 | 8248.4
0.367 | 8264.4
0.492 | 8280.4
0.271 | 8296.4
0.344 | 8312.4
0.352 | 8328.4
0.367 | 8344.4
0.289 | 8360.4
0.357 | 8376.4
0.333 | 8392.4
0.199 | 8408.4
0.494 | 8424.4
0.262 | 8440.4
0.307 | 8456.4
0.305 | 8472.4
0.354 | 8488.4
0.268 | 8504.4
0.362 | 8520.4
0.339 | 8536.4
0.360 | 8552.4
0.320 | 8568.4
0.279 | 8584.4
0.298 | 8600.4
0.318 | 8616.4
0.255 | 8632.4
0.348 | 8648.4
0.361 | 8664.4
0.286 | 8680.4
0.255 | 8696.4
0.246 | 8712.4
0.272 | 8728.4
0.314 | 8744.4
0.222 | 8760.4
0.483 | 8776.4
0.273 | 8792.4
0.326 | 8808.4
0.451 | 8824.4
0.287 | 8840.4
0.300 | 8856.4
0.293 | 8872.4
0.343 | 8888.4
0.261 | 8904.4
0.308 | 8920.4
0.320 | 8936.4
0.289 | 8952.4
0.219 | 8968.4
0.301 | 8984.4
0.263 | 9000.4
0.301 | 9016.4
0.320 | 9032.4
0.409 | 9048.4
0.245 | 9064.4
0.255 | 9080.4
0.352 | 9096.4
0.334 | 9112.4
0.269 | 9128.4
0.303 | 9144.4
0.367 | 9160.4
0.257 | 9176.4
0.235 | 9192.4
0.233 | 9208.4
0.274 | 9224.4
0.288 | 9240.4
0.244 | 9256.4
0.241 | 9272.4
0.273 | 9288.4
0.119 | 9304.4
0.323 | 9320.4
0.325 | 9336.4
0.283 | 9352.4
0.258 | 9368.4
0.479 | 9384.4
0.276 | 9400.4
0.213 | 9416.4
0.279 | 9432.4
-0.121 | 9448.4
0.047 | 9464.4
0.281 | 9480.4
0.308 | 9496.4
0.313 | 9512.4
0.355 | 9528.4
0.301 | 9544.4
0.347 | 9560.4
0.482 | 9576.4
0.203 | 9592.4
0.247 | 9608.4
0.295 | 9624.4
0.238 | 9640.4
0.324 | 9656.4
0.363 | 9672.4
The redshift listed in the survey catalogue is 0.12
